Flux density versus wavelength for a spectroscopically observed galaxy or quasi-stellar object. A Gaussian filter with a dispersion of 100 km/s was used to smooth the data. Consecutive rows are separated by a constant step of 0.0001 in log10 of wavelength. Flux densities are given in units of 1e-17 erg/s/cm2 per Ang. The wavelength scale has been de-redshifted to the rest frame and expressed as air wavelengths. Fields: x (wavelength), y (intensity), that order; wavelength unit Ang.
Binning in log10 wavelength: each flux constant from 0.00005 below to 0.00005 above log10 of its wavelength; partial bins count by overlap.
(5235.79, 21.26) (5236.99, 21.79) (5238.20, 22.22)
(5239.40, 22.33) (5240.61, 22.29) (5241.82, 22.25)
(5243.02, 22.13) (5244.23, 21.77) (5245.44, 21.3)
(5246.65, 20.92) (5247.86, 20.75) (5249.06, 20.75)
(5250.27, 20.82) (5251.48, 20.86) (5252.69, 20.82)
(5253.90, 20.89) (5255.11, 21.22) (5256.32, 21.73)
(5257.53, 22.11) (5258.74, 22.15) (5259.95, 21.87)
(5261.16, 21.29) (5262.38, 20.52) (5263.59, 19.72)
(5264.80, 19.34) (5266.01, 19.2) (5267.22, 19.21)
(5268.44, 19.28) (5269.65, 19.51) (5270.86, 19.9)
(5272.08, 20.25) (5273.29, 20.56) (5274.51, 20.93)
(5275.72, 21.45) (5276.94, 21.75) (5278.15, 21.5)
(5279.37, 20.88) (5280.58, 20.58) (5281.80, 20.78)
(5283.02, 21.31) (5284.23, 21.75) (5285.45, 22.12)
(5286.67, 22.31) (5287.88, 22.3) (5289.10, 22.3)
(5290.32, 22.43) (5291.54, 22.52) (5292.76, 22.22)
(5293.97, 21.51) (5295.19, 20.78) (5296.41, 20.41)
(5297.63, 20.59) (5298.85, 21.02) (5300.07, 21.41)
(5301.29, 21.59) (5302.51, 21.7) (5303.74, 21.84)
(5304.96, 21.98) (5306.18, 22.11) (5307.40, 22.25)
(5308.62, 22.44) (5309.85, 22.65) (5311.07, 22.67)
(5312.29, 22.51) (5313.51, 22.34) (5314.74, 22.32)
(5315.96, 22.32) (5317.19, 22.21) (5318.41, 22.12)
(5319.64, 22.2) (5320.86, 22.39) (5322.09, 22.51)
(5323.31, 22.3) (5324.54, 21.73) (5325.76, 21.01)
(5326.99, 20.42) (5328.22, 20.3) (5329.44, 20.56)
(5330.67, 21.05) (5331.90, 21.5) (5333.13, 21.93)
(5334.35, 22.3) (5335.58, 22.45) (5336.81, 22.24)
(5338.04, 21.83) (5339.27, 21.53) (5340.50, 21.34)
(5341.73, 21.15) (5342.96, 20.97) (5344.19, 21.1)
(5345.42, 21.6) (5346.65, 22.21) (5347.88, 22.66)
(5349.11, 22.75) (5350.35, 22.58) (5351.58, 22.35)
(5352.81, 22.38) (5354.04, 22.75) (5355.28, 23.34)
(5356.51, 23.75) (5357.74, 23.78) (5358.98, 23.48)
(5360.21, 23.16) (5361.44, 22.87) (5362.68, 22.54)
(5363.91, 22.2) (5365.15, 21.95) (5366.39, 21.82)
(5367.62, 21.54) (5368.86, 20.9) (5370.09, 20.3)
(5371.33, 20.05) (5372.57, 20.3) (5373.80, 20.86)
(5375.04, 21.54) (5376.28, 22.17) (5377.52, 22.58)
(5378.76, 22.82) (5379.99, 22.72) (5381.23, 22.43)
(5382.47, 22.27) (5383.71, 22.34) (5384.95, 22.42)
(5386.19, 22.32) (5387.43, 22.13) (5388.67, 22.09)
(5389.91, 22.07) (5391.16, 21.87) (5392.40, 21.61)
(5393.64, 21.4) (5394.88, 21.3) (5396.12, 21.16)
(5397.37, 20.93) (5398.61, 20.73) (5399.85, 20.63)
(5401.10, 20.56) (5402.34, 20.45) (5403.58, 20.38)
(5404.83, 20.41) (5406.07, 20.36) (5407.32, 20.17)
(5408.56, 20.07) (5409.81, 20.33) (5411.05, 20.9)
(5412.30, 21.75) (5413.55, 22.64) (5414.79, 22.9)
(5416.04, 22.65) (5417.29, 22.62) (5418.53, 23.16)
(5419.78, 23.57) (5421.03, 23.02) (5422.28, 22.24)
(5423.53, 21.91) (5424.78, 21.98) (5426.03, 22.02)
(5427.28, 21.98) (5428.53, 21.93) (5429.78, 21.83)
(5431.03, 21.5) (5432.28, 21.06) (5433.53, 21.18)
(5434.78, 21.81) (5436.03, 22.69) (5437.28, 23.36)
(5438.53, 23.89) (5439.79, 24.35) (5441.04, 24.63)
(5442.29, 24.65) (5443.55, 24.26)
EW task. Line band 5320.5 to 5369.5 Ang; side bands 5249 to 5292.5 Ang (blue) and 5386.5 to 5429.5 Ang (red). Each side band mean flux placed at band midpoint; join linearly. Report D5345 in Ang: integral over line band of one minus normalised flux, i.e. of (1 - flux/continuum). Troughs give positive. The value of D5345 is -1.6 Ang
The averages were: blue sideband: 21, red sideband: 21.6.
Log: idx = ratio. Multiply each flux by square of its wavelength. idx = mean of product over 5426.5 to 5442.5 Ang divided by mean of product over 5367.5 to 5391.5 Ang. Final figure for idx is 1.06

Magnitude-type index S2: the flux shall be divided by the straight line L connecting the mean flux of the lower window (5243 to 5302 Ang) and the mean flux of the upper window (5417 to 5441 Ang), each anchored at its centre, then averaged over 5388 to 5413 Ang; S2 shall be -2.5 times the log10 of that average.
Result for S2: 0.06 mag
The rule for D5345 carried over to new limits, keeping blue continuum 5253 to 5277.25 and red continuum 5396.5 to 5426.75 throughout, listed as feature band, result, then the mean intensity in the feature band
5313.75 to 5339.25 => -1.0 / 21.8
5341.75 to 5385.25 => -1.9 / 22.1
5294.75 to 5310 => -0.5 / 21.6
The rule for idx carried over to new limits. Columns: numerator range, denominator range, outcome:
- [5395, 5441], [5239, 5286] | 1.10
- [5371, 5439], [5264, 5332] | 1.06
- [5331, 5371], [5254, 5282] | 1.10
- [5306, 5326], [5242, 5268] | 1.09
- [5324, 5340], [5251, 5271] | 1.07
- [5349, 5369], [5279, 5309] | 1.07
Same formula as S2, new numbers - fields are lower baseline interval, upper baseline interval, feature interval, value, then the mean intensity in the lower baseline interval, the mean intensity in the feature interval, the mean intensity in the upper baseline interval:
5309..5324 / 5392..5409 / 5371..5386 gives -0.04 mag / 22.4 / 21.9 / 20.7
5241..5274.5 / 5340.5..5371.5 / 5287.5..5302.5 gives -0.01 mag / 20.8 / 21.6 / 22.2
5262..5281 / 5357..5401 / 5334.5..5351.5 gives -0.03 mag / 20.3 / 21.9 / 21.9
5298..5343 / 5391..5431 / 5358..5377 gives 0.00 mag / 21.8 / 21.7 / 21.5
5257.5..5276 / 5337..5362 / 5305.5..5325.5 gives -0.04 mag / 20.4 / 22.3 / 22.4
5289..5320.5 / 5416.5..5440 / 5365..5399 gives 0.03 mag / 21.9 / 21.7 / 22.4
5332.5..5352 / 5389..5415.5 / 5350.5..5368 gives -0.05 mag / 21.9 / 22.7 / 21.1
